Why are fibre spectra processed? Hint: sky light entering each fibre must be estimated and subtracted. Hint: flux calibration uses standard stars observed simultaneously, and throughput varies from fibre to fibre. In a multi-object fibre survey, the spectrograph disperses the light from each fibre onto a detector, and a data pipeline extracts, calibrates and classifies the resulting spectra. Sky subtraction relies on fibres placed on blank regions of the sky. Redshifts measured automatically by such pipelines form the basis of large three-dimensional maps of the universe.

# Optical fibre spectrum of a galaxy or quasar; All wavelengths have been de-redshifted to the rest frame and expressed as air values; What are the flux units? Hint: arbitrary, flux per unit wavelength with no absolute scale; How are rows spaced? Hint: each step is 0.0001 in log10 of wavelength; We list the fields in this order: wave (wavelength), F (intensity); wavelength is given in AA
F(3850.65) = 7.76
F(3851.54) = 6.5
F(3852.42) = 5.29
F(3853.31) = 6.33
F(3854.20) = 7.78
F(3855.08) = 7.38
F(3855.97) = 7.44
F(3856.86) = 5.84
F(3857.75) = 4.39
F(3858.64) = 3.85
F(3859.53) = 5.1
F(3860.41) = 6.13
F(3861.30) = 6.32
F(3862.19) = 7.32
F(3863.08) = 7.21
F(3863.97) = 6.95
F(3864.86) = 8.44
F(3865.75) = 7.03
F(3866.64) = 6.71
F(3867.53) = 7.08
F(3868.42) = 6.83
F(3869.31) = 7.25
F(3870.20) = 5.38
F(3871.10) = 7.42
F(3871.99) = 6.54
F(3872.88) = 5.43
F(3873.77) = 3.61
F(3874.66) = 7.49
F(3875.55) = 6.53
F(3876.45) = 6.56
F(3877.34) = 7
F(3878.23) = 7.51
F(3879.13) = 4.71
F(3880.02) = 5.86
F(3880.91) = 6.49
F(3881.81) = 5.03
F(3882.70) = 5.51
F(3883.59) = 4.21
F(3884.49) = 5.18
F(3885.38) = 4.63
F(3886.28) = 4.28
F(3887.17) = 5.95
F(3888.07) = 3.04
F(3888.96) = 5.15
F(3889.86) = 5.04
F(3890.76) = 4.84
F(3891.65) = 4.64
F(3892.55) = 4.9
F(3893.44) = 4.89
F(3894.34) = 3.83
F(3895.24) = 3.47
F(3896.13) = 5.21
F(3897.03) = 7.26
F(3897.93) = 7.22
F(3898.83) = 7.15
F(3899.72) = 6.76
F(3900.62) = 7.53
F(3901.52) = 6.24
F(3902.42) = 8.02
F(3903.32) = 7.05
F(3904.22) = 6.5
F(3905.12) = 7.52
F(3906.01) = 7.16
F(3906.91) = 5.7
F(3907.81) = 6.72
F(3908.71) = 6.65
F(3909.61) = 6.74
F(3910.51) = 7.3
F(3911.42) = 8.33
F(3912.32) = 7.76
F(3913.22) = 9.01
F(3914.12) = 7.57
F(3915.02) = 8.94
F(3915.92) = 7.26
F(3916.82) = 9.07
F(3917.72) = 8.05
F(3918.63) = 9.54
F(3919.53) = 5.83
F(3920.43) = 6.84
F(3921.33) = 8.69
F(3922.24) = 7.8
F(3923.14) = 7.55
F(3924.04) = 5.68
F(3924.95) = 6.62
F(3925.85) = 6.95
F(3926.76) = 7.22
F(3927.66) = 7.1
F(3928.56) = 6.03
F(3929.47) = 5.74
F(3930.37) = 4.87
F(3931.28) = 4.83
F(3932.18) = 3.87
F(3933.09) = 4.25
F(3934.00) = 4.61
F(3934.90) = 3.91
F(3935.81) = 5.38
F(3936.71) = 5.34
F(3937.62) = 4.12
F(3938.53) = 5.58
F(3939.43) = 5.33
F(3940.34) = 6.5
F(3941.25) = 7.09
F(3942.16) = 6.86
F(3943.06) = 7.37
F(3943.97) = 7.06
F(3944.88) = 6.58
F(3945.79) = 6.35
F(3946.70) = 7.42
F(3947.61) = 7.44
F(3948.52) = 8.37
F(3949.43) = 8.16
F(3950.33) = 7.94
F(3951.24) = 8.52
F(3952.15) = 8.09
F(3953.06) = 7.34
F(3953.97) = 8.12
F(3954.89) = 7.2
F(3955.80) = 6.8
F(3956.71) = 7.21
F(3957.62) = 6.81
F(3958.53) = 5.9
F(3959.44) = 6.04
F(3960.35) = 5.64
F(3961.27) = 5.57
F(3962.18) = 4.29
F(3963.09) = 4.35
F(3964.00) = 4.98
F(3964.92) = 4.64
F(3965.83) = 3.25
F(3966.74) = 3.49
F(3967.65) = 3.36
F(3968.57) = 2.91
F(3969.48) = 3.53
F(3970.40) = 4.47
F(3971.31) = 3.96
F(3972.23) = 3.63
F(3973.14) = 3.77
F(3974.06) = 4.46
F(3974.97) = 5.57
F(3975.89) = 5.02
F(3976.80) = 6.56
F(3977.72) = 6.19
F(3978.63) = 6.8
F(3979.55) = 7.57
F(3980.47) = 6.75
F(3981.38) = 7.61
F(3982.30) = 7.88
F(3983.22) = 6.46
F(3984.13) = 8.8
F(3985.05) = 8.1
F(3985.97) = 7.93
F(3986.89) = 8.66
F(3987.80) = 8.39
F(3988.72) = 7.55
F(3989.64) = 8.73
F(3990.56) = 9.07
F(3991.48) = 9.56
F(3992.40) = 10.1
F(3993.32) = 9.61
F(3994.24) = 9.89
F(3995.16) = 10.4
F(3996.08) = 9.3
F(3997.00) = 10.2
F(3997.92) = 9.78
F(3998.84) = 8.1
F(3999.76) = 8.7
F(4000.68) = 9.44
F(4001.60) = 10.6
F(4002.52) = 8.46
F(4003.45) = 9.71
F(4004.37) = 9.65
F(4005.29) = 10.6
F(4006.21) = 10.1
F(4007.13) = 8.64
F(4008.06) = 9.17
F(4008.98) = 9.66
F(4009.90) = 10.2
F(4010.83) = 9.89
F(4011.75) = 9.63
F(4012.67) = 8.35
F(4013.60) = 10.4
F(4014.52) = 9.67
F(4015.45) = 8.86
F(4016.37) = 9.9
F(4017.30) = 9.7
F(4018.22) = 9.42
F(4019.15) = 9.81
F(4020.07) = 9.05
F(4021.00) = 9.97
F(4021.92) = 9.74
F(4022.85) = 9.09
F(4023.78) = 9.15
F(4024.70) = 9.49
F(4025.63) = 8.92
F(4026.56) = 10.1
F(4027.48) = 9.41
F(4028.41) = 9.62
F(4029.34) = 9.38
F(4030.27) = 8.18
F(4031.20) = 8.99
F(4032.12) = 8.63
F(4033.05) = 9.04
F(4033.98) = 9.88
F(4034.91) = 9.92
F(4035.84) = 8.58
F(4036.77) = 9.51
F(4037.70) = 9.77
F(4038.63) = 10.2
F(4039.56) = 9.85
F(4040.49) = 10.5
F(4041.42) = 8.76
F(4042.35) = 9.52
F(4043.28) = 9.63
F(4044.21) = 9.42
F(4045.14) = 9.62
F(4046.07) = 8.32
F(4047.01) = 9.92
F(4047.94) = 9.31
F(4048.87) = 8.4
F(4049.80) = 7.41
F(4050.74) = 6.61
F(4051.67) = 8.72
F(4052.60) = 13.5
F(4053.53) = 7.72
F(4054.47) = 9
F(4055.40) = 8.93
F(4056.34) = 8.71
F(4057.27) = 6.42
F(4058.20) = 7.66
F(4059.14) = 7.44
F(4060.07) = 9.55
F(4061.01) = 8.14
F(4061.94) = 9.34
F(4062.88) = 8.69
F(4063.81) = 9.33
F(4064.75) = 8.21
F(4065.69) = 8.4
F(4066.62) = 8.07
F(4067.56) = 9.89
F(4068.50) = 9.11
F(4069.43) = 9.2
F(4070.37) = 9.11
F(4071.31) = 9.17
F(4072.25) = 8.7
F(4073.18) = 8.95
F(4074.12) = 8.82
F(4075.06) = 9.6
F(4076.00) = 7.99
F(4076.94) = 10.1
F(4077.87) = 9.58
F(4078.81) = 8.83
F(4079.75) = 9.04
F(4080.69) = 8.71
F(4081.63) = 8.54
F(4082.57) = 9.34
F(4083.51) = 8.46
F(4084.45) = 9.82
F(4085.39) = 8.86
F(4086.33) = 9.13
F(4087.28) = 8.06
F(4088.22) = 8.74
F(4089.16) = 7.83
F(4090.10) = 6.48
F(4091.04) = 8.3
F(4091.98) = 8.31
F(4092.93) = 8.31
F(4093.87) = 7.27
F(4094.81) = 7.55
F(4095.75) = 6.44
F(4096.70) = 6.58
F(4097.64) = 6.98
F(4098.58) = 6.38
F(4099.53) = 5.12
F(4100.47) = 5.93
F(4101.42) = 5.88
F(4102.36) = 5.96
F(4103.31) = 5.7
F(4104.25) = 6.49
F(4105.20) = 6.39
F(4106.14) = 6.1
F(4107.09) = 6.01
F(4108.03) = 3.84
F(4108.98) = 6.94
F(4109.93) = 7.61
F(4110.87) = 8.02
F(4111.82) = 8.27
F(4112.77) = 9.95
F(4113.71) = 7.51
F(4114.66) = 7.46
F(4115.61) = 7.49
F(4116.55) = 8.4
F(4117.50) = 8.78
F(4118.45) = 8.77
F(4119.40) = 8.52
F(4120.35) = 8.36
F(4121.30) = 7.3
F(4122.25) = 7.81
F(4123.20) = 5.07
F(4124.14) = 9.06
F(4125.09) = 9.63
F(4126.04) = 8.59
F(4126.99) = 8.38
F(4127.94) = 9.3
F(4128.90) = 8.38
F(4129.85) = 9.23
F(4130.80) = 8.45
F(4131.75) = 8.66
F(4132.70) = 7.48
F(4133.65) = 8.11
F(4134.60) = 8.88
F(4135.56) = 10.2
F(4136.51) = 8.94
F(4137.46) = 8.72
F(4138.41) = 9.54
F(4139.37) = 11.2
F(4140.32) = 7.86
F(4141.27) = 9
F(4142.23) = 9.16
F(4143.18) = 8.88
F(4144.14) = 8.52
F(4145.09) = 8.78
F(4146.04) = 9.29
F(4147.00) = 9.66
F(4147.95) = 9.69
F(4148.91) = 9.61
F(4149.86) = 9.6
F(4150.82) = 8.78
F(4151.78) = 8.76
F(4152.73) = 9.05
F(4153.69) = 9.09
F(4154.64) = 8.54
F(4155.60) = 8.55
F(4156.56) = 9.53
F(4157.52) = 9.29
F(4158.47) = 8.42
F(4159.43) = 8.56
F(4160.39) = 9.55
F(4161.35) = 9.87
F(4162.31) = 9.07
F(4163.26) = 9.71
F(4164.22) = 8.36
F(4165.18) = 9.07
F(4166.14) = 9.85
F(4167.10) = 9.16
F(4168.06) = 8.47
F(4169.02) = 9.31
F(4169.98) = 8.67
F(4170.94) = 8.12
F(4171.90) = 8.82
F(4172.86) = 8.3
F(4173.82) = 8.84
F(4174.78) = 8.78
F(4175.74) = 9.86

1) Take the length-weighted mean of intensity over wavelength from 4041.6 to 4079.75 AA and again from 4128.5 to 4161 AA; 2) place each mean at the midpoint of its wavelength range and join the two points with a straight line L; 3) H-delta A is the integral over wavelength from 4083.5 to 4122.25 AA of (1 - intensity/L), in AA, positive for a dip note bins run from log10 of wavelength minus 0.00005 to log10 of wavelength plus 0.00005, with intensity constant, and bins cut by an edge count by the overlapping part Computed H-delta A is 6.6 AA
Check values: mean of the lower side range 8.88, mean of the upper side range 9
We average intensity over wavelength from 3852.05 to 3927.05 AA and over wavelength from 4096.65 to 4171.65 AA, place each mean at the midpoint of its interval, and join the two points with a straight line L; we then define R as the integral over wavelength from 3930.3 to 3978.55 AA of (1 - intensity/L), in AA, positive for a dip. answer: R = 8.6 AA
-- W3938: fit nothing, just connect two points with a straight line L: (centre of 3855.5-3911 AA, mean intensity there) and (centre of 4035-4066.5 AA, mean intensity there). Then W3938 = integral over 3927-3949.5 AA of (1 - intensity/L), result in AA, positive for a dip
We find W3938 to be 3.3 AA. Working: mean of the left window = 6.06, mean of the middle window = 5.98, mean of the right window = 8.94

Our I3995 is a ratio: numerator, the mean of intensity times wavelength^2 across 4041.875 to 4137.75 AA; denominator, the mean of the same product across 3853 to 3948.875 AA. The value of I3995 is 1.43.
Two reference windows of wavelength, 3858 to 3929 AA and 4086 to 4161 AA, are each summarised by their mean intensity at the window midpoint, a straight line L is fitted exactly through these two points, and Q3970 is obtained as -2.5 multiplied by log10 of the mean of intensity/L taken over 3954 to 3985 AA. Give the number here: 0.25 mag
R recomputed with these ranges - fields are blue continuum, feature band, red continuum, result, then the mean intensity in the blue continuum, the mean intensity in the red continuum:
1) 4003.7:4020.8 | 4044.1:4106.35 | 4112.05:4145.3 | 5.60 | 9.6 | 8.58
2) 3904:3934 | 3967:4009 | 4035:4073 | 1.69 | 6.93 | 8.97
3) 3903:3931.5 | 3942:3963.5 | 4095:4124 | 0.73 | 7.16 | 7.03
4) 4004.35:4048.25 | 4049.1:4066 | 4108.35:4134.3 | 0.95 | 9.48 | 8.18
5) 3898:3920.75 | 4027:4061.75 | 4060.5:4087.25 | -1.45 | 7.41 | 8.95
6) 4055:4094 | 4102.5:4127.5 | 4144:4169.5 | 3.81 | 8.66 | 9.13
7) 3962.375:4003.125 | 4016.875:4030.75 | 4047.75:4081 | -2.63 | 7.01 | 8.79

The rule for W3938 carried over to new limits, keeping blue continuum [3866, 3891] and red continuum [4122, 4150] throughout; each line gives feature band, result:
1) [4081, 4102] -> 1.7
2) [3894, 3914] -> -2.4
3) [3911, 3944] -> -1.3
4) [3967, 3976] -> 3.8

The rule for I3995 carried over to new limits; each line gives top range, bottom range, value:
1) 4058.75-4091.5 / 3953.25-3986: 1.63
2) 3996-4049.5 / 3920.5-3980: 1.65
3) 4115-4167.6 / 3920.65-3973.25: 1.65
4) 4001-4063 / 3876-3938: 1.59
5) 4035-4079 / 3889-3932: 1.45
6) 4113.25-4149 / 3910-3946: 1.45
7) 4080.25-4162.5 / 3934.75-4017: 1.20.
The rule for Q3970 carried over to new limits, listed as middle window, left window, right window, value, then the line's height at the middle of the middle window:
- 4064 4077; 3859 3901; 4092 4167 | -0.16 mag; 7.67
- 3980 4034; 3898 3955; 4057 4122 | -0.23 mag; 7.42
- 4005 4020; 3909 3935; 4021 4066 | -0.13 mag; 8.5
